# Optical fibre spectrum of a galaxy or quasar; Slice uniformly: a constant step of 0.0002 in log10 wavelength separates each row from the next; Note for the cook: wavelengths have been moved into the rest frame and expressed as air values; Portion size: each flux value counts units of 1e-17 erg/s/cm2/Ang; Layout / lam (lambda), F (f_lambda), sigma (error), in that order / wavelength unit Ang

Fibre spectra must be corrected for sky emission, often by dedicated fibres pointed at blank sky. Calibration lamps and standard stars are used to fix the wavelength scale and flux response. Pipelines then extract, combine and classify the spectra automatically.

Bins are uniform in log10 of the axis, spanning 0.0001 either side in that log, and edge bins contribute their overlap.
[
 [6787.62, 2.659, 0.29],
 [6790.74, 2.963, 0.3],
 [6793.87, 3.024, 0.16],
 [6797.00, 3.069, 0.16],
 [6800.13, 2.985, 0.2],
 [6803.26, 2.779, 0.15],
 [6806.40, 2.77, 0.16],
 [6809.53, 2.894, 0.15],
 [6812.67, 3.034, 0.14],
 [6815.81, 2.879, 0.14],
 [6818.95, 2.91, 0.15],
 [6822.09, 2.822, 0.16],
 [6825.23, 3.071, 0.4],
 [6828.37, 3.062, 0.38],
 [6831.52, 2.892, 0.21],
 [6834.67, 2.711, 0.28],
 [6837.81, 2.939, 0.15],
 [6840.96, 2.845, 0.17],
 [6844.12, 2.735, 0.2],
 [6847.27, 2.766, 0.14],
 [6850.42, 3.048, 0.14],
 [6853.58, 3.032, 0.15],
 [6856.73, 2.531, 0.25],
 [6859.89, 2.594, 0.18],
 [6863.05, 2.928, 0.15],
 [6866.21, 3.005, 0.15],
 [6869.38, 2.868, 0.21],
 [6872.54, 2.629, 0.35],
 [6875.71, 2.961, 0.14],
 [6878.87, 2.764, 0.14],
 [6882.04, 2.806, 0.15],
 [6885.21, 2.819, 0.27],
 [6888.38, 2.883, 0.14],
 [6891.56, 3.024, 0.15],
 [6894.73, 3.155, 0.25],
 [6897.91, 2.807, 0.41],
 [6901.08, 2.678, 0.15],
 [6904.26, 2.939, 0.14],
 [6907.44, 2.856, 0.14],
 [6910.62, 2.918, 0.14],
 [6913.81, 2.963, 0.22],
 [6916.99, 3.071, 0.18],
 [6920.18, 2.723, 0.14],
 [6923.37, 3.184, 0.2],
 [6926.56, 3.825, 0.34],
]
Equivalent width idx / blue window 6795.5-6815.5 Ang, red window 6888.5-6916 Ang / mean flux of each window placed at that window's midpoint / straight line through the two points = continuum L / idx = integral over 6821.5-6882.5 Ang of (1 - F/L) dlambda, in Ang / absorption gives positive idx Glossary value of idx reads 1.4 Ang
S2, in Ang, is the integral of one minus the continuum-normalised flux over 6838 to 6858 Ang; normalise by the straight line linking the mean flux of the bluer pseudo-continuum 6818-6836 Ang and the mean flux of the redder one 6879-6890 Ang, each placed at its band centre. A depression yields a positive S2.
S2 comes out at 0.3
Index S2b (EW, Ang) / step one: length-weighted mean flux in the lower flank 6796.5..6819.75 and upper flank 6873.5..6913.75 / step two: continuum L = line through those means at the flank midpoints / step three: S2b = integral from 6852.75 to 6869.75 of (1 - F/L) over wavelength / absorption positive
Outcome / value 0.5 Ang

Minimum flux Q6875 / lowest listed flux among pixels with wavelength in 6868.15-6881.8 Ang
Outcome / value 2.629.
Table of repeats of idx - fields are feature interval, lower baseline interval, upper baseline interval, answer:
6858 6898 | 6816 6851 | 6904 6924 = 0.7 Ang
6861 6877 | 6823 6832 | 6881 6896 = 0.5 Ang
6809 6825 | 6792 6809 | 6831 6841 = -0.2 Ang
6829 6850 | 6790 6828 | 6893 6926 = 0.7 Ang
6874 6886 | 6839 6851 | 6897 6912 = 0.0 Ang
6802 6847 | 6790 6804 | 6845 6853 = 0.9 Ang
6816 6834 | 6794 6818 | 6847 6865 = -0.3 Ang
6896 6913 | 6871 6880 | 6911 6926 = 0.6 Ang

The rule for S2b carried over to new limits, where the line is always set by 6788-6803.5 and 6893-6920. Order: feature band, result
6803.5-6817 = 0.31 Ang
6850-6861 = 0.56 Ang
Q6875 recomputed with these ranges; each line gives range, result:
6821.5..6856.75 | 2.531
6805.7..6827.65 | 2.77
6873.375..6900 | 2.764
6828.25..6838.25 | 2.711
